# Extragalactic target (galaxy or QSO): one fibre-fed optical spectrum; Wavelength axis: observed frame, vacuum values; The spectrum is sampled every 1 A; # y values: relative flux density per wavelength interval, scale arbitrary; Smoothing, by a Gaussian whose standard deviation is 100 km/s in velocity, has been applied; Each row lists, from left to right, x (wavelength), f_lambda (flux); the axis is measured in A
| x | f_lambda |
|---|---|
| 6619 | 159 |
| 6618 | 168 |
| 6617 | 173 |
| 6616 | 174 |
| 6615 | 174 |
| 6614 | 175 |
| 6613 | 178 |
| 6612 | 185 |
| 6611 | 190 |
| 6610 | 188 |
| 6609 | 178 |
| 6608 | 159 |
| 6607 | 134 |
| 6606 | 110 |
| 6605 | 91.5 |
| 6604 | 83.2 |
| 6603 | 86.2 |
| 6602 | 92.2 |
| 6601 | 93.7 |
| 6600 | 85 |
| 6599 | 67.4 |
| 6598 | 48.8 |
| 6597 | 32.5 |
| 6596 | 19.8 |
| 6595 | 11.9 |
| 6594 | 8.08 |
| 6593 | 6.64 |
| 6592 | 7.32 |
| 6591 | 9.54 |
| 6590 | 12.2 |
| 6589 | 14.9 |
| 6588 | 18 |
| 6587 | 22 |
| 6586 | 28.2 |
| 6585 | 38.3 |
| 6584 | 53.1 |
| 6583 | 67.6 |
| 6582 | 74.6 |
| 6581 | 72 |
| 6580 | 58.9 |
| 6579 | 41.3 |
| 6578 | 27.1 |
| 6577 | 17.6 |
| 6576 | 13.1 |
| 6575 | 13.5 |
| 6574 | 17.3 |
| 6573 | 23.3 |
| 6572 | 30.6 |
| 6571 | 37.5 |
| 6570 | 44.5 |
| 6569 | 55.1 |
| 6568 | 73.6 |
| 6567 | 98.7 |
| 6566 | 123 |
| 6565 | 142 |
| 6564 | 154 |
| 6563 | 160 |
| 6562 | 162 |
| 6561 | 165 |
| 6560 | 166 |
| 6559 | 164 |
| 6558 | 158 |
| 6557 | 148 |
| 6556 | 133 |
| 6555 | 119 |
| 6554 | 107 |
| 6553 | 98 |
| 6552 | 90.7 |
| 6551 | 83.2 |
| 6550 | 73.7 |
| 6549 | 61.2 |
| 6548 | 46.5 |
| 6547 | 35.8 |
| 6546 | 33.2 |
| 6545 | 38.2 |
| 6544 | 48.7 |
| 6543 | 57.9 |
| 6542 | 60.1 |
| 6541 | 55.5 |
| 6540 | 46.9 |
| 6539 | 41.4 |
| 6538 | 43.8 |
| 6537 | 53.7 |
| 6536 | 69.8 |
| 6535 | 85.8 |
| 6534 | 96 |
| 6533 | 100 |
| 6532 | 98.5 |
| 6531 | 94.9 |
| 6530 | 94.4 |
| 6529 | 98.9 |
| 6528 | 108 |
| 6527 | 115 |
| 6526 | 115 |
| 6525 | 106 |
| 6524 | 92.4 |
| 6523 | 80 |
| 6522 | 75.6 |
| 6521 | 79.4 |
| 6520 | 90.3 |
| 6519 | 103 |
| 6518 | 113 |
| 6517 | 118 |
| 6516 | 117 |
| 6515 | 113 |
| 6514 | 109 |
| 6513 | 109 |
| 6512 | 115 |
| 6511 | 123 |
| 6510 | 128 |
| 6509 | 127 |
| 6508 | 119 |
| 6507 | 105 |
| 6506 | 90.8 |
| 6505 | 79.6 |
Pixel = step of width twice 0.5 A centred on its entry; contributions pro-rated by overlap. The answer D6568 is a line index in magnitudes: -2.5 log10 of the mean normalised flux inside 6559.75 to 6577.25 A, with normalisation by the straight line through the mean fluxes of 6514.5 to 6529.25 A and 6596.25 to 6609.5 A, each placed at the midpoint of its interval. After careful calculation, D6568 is 0.186 mag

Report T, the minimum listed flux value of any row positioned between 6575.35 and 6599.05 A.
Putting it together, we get 6.64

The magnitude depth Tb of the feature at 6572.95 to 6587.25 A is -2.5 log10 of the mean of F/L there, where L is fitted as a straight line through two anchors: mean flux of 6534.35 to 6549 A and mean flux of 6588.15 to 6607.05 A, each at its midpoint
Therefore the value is 0.31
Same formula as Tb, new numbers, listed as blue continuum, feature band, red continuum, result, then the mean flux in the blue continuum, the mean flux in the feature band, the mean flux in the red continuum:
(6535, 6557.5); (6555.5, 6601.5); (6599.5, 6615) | 0.404 mag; 70.6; 65.6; 137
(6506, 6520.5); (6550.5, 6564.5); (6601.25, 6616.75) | -0.064 mag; 113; 136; 146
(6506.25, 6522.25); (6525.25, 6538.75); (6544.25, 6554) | -0.031 mag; 109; 89.7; 64.2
